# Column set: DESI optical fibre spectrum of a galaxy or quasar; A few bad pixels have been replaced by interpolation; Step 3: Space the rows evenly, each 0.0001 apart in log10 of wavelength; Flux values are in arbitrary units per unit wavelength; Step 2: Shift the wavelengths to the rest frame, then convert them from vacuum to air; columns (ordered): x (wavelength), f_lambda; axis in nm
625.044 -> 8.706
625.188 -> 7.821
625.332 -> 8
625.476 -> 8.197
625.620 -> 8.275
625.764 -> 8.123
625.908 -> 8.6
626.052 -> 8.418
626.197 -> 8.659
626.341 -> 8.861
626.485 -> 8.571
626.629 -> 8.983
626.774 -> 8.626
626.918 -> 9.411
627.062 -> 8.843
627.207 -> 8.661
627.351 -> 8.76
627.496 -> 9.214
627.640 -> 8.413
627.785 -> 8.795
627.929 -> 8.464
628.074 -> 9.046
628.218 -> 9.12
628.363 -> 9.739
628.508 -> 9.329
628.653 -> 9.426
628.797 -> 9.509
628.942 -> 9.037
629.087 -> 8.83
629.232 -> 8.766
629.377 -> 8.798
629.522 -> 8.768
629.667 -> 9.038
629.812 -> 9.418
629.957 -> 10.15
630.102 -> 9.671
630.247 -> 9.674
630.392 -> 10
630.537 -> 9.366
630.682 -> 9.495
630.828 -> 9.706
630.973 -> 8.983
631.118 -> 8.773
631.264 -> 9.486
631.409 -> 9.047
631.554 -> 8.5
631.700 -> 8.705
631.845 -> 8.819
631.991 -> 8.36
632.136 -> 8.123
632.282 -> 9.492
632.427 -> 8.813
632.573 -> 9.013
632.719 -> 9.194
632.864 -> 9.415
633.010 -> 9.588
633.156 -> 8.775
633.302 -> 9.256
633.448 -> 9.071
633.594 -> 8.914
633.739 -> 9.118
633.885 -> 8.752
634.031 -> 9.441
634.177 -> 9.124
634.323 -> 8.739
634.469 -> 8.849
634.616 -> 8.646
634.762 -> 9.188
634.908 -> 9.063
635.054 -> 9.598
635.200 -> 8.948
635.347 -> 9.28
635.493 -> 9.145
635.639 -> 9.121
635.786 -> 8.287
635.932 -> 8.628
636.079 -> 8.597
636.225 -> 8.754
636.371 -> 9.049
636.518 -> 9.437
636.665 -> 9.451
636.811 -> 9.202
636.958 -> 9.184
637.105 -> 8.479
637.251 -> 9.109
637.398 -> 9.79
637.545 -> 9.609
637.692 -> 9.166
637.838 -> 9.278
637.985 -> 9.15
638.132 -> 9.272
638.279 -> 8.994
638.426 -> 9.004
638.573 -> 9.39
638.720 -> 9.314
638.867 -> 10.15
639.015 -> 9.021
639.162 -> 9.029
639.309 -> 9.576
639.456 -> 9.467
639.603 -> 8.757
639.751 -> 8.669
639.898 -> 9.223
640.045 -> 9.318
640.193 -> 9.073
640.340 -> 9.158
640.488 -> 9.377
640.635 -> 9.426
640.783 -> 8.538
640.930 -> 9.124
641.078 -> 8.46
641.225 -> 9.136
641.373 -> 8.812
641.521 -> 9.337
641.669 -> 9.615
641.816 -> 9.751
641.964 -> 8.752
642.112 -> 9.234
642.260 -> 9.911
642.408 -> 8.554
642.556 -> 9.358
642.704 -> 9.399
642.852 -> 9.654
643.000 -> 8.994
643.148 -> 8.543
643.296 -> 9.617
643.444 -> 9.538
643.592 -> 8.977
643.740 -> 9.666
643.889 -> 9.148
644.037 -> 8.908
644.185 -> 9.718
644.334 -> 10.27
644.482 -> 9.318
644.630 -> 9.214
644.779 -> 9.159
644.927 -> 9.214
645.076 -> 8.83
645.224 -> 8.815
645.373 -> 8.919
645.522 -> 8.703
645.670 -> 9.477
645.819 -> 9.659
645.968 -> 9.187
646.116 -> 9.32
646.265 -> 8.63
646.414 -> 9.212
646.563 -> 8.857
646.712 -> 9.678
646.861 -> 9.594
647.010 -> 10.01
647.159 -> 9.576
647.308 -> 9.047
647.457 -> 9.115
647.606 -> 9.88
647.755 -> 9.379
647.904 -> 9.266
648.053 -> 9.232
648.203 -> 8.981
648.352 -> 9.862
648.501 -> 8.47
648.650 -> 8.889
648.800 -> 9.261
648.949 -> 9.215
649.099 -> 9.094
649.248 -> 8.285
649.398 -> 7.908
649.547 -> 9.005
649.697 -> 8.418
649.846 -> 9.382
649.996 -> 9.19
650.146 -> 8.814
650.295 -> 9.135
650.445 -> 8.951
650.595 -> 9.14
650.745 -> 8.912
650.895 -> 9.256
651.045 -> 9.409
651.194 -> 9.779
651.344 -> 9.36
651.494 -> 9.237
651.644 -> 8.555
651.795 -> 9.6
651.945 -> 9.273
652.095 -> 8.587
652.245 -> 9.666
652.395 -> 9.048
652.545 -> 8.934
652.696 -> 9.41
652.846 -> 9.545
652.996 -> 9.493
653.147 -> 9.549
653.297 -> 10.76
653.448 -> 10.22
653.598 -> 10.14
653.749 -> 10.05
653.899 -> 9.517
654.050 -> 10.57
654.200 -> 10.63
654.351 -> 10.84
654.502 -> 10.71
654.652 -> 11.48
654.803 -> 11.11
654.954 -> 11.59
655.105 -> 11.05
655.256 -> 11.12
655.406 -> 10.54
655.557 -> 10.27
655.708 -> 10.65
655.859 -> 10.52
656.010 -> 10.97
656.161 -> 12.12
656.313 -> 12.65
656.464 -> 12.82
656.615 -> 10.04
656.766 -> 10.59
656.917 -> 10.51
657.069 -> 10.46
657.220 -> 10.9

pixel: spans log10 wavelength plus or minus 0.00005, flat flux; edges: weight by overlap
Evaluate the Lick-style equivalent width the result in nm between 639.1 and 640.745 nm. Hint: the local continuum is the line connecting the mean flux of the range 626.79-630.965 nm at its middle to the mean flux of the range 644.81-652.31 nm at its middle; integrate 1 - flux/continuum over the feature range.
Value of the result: -0.002 nm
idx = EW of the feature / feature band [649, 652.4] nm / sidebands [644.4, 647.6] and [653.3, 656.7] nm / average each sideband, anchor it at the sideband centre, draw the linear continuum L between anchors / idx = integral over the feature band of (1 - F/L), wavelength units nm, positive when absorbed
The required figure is 0.355 nm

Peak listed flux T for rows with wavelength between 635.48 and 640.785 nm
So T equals 10.15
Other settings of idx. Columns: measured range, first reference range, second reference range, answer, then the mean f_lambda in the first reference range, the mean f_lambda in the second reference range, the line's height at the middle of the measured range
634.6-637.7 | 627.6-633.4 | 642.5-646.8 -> 0.029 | 9.13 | 9.24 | 9.17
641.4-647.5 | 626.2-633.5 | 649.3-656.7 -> 0.223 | 9.07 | 9.96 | 9.63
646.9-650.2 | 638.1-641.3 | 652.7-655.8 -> 0.279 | 9.16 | 10.5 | 9.96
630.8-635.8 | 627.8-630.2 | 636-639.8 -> 0.097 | 9.19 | 9.19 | 9.19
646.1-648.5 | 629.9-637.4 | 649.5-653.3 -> -0.035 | 9.09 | 9.22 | 9.19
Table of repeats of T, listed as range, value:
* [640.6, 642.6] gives 9.911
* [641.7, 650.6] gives 10.27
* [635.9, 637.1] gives 9.451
